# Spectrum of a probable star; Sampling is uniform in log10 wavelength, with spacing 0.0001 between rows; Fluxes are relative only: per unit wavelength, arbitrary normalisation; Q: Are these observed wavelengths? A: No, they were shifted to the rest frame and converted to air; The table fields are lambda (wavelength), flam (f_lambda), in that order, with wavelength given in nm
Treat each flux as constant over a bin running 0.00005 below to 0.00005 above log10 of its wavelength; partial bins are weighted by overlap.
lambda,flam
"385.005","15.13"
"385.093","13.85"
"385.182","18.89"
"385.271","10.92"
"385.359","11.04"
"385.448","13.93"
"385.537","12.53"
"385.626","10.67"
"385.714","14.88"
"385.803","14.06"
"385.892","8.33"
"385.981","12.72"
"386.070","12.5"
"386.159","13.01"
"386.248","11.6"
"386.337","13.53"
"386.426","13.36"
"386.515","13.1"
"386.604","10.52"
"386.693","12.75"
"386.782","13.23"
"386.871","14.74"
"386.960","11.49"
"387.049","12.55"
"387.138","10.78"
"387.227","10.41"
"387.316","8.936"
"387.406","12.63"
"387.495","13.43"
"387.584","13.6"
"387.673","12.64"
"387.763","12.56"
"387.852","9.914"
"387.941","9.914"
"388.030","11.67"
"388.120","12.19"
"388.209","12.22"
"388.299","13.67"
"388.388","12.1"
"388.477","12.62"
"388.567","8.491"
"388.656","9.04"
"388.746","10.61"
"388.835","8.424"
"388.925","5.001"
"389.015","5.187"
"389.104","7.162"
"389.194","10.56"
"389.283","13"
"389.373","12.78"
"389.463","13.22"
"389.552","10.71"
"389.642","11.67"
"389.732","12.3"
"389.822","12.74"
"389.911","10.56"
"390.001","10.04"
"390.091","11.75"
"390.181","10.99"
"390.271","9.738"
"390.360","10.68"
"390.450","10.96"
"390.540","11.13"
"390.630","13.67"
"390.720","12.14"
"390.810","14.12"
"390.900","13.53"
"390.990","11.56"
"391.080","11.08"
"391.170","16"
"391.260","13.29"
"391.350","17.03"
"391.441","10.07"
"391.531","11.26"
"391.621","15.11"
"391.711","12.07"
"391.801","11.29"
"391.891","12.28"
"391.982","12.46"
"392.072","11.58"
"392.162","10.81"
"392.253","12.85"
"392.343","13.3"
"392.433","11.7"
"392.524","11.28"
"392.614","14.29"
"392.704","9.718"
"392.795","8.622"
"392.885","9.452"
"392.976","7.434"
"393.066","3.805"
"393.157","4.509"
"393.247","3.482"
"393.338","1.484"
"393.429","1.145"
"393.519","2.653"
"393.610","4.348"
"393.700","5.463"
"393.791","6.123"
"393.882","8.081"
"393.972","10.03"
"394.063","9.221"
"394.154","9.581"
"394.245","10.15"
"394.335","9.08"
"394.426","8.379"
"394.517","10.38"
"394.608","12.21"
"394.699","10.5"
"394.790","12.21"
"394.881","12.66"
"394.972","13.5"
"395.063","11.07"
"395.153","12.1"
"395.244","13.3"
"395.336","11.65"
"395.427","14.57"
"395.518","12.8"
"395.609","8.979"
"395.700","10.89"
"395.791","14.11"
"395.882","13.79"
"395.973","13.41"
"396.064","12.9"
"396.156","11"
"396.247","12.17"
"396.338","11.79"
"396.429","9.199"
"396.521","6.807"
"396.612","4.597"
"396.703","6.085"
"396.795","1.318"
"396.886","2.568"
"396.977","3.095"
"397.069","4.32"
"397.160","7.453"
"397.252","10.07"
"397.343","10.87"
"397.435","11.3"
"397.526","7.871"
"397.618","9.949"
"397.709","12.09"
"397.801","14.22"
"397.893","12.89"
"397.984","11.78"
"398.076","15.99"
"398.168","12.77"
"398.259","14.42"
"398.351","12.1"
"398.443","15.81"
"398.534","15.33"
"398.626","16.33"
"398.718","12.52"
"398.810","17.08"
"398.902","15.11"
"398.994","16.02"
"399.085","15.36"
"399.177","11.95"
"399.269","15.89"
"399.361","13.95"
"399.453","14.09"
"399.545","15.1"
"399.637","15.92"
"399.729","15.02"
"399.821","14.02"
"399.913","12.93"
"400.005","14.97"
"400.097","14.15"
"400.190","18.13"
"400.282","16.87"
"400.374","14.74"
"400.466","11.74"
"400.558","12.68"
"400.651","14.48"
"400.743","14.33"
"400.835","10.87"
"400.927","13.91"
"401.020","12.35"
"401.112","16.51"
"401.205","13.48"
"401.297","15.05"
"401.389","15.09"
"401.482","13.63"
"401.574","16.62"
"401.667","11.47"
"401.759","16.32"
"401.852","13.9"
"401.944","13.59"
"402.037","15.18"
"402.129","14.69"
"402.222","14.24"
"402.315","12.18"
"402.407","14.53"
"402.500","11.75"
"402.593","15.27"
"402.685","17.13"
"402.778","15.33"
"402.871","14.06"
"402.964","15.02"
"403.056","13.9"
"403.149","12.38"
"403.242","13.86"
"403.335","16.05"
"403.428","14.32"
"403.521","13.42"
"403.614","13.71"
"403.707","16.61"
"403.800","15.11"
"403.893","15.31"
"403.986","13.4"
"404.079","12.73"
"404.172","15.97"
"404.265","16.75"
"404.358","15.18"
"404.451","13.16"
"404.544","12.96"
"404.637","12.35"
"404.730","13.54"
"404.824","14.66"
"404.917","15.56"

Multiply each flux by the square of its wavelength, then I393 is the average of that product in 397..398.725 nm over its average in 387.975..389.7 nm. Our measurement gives 1.18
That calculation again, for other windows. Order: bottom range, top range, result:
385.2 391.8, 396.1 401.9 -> 1.13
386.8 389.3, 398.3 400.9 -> 1.41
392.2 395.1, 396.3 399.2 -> 1.28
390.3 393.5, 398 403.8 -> 1.42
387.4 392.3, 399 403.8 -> 1.31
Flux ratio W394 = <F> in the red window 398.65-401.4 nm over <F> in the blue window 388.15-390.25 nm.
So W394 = 1.36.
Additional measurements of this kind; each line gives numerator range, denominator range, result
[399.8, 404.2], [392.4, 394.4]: 1.95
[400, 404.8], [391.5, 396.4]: 1.41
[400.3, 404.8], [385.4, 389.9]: 1.23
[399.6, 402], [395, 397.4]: 1.48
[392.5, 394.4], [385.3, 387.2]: 0.57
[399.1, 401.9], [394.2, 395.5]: 1.24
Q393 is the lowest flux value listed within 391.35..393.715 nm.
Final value 1.145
